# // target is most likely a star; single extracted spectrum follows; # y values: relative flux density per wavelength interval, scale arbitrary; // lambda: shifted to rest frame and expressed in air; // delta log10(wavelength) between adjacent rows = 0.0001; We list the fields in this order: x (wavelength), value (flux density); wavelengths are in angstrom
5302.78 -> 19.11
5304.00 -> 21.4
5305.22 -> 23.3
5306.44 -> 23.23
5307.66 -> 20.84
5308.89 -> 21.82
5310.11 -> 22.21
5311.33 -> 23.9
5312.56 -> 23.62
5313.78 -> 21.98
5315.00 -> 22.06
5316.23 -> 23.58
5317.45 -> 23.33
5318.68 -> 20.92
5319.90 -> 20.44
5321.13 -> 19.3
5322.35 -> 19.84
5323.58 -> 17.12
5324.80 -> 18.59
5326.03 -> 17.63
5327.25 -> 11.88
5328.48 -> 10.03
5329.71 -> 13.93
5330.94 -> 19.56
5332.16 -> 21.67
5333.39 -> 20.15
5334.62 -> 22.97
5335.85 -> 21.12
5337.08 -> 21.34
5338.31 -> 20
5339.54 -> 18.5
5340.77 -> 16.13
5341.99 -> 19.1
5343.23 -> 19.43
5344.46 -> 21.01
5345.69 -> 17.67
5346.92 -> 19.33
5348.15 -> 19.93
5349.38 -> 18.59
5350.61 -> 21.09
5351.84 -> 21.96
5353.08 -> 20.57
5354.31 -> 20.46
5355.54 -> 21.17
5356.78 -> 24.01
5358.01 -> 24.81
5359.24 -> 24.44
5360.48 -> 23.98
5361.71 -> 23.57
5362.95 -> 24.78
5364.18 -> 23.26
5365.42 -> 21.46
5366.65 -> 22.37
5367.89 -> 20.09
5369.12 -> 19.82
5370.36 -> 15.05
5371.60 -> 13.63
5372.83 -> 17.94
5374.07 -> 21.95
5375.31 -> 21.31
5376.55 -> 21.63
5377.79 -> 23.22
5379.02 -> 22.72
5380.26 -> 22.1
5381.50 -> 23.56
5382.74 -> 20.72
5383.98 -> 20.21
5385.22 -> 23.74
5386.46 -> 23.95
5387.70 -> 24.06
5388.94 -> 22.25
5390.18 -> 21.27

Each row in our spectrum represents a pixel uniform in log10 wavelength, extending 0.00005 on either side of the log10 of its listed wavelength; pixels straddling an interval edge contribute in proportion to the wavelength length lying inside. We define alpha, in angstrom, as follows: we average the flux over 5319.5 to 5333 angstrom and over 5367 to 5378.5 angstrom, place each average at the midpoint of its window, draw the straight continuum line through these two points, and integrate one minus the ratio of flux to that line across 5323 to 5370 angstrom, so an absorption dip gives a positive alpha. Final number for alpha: -4.6 angstrom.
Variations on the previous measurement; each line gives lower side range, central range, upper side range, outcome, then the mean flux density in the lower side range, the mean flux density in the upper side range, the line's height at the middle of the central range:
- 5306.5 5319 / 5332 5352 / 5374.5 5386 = 2.2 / 22.5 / 22.2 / 22.3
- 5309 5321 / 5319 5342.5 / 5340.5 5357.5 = 3.2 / 22.3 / 20.1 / 21.3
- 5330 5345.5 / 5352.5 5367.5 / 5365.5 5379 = -2.2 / 19.9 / 19.9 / 19.9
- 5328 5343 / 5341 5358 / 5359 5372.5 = -0.5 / 18.8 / 21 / 19.8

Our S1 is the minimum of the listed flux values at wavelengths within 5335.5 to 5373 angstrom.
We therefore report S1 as 13.63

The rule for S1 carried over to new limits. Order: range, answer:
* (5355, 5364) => 21.17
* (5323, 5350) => 10.03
